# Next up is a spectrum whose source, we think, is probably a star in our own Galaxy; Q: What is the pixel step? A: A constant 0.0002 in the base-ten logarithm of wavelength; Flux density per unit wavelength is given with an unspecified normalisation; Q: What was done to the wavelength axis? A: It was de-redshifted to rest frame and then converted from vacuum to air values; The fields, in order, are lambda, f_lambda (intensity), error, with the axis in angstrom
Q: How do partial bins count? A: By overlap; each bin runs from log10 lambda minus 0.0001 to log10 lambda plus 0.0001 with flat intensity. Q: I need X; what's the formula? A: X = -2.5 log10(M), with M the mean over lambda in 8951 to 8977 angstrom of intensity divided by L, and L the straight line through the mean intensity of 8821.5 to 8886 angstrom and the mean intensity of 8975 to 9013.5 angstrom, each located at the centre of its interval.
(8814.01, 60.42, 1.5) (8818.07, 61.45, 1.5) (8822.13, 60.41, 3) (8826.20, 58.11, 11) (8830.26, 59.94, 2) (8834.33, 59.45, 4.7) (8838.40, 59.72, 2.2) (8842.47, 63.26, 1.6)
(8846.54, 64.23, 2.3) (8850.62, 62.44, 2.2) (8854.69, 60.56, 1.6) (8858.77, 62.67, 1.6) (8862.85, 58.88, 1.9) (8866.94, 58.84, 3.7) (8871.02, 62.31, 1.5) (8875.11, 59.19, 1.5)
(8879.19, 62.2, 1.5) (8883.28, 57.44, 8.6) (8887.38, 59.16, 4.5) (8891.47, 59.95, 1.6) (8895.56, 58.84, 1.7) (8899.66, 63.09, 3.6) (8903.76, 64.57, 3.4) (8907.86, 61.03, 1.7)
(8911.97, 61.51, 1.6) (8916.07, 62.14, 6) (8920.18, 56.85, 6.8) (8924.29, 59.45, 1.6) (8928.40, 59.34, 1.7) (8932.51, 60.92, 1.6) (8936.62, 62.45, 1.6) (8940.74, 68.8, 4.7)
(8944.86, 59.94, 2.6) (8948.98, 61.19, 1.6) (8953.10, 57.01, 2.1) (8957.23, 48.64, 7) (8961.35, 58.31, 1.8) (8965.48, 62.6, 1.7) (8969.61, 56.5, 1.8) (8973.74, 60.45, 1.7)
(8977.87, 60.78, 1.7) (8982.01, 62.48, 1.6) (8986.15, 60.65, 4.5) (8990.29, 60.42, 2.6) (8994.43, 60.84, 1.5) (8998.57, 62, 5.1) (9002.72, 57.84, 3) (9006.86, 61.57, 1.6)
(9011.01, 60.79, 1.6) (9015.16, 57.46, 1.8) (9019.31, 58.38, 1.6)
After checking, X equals 0.06 mag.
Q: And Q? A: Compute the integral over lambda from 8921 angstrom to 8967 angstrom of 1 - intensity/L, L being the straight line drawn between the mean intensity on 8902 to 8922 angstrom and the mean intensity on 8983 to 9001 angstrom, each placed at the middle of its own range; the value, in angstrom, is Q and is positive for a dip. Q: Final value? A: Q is 1.02 angstrom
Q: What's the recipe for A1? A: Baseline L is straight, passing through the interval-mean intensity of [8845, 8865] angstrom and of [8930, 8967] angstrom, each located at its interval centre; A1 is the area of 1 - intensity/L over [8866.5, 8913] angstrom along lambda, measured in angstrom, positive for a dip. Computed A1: 0.2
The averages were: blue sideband 61.7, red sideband 59.9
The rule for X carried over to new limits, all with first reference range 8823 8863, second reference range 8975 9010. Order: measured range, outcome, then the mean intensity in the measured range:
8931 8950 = -0.03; 62.8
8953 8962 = 0.14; 53.6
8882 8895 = 0.04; 58.9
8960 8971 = 0.03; 59.3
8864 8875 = 0.01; 60.2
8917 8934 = 0.03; 59.3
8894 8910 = -0.02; 61.9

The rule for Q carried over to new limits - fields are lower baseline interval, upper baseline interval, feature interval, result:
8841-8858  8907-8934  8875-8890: 0.5 angstrom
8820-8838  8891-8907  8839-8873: -0.7 angstrom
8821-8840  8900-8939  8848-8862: -0.4 angstrom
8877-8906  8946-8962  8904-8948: -2.3 angstrom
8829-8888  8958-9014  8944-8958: 0.7 angstrom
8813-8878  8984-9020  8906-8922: 0.0 angstrom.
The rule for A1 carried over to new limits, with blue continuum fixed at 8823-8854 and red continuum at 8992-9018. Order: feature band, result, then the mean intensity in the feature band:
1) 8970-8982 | -0.03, 60.4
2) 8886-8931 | 0.02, 60.6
